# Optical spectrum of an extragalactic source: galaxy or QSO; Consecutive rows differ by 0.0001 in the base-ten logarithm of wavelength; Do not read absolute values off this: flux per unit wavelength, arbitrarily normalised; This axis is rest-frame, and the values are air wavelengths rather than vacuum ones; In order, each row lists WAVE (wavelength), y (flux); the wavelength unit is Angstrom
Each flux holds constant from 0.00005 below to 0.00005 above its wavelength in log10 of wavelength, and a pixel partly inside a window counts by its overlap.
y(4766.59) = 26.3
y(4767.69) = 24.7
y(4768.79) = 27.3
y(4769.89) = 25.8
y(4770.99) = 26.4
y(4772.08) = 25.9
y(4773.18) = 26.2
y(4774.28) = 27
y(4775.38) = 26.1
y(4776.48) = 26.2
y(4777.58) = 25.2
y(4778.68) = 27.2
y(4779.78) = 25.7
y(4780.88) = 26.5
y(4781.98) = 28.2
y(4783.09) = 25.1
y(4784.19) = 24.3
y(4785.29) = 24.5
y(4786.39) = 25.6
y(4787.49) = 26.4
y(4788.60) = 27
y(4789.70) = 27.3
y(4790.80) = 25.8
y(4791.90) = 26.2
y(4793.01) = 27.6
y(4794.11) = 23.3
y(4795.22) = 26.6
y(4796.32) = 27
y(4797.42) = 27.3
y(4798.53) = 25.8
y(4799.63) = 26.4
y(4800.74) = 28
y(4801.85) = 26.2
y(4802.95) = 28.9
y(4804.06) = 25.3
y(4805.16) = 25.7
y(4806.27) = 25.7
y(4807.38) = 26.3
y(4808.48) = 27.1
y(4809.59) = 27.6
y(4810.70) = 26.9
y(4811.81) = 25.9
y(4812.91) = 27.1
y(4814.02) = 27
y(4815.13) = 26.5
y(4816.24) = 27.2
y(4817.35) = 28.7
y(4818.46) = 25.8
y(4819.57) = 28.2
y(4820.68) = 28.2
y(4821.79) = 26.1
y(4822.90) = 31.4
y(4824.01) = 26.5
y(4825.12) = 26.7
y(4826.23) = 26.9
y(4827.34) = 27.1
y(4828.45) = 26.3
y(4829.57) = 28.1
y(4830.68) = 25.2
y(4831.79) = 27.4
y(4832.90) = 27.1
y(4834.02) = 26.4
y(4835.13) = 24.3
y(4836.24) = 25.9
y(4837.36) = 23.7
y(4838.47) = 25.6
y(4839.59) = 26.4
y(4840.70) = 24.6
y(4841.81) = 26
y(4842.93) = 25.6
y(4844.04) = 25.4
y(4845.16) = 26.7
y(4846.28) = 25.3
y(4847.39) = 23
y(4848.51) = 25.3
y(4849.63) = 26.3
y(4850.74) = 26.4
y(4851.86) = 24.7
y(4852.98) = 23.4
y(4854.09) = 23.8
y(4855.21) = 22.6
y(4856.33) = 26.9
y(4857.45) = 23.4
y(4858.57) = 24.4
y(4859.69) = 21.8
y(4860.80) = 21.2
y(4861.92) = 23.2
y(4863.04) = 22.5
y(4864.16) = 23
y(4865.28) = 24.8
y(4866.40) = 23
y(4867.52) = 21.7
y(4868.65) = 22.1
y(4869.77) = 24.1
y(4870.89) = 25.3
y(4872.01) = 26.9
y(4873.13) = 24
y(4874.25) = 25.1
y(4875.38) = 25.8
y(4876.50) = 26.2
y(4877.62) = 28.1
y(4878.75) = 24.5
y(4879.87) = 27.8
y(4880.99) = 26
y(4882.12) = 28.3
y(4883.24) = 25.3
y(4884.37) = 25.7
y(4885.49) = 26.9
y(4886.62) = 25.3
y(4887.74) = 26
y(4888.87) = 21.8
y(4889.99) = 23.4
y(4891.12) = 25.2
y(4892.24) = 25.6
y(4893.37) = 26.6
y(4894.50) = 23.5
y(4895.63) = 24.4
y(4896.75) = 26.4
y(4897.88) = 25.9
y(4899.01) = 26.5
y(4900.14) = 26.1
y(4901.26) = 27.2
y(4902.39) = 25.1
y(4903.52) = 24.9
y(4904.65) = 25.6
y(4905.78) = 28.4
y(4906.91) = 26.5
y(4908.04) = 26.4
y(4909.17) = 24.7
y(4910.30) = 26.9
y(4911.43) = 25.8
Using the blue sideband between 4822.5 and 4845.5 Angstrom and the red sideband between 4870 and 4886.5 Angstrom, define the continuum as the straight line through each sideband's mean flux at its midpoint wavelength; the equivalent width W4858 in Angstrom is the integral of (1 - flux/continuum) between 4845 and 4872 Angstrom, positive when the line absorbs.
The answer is 2.3 Angstrom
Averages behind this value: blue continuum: 26.3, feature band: 24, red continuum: 26.1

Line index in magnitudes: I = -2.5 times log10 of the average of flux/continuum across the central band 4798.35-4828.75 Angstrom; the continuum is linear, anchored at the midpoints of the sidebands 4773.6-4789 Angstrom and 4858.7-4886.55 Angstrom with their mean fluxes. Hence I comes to -0.06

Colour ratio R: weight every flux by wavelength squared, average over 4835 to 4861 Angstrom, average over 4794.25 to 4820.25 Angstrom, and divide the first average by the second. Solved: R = 0.94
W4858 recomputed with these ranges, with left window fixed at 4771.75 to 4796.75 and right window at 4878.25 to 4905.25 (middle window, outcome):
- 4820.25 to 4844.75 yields -0.5 Angstrom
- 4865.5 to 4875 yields 0.6 Angstrom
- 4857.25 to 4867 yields 1.0 Angstrom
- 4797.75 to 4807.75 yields -0.2 Angstrom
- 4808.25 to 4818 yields -0.4 Angstrom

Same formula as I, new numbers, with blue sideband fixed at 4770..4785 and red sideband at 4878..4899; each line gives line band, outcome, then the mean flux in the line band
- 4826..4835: -0.035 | 26.7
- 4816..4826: -0.071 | 27.6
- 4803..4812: -0.021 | 26.5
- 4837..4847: 0.012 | 25.5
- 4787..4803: -0.023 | 26.6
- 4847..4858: 0.048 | 24.6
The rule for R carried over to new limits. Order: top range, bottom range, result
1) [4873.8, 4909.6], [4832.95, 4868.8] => 1.07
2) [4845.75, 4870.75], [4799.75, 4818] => 0.90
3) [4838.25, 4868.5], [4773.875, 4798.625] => 0.95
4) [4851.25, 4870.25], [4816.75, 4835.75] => 0.87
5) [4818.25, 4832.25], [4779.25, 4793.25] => 1.06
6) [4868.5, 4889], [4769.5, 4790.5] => 1.02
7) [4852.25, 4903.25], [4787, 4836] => 0.95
